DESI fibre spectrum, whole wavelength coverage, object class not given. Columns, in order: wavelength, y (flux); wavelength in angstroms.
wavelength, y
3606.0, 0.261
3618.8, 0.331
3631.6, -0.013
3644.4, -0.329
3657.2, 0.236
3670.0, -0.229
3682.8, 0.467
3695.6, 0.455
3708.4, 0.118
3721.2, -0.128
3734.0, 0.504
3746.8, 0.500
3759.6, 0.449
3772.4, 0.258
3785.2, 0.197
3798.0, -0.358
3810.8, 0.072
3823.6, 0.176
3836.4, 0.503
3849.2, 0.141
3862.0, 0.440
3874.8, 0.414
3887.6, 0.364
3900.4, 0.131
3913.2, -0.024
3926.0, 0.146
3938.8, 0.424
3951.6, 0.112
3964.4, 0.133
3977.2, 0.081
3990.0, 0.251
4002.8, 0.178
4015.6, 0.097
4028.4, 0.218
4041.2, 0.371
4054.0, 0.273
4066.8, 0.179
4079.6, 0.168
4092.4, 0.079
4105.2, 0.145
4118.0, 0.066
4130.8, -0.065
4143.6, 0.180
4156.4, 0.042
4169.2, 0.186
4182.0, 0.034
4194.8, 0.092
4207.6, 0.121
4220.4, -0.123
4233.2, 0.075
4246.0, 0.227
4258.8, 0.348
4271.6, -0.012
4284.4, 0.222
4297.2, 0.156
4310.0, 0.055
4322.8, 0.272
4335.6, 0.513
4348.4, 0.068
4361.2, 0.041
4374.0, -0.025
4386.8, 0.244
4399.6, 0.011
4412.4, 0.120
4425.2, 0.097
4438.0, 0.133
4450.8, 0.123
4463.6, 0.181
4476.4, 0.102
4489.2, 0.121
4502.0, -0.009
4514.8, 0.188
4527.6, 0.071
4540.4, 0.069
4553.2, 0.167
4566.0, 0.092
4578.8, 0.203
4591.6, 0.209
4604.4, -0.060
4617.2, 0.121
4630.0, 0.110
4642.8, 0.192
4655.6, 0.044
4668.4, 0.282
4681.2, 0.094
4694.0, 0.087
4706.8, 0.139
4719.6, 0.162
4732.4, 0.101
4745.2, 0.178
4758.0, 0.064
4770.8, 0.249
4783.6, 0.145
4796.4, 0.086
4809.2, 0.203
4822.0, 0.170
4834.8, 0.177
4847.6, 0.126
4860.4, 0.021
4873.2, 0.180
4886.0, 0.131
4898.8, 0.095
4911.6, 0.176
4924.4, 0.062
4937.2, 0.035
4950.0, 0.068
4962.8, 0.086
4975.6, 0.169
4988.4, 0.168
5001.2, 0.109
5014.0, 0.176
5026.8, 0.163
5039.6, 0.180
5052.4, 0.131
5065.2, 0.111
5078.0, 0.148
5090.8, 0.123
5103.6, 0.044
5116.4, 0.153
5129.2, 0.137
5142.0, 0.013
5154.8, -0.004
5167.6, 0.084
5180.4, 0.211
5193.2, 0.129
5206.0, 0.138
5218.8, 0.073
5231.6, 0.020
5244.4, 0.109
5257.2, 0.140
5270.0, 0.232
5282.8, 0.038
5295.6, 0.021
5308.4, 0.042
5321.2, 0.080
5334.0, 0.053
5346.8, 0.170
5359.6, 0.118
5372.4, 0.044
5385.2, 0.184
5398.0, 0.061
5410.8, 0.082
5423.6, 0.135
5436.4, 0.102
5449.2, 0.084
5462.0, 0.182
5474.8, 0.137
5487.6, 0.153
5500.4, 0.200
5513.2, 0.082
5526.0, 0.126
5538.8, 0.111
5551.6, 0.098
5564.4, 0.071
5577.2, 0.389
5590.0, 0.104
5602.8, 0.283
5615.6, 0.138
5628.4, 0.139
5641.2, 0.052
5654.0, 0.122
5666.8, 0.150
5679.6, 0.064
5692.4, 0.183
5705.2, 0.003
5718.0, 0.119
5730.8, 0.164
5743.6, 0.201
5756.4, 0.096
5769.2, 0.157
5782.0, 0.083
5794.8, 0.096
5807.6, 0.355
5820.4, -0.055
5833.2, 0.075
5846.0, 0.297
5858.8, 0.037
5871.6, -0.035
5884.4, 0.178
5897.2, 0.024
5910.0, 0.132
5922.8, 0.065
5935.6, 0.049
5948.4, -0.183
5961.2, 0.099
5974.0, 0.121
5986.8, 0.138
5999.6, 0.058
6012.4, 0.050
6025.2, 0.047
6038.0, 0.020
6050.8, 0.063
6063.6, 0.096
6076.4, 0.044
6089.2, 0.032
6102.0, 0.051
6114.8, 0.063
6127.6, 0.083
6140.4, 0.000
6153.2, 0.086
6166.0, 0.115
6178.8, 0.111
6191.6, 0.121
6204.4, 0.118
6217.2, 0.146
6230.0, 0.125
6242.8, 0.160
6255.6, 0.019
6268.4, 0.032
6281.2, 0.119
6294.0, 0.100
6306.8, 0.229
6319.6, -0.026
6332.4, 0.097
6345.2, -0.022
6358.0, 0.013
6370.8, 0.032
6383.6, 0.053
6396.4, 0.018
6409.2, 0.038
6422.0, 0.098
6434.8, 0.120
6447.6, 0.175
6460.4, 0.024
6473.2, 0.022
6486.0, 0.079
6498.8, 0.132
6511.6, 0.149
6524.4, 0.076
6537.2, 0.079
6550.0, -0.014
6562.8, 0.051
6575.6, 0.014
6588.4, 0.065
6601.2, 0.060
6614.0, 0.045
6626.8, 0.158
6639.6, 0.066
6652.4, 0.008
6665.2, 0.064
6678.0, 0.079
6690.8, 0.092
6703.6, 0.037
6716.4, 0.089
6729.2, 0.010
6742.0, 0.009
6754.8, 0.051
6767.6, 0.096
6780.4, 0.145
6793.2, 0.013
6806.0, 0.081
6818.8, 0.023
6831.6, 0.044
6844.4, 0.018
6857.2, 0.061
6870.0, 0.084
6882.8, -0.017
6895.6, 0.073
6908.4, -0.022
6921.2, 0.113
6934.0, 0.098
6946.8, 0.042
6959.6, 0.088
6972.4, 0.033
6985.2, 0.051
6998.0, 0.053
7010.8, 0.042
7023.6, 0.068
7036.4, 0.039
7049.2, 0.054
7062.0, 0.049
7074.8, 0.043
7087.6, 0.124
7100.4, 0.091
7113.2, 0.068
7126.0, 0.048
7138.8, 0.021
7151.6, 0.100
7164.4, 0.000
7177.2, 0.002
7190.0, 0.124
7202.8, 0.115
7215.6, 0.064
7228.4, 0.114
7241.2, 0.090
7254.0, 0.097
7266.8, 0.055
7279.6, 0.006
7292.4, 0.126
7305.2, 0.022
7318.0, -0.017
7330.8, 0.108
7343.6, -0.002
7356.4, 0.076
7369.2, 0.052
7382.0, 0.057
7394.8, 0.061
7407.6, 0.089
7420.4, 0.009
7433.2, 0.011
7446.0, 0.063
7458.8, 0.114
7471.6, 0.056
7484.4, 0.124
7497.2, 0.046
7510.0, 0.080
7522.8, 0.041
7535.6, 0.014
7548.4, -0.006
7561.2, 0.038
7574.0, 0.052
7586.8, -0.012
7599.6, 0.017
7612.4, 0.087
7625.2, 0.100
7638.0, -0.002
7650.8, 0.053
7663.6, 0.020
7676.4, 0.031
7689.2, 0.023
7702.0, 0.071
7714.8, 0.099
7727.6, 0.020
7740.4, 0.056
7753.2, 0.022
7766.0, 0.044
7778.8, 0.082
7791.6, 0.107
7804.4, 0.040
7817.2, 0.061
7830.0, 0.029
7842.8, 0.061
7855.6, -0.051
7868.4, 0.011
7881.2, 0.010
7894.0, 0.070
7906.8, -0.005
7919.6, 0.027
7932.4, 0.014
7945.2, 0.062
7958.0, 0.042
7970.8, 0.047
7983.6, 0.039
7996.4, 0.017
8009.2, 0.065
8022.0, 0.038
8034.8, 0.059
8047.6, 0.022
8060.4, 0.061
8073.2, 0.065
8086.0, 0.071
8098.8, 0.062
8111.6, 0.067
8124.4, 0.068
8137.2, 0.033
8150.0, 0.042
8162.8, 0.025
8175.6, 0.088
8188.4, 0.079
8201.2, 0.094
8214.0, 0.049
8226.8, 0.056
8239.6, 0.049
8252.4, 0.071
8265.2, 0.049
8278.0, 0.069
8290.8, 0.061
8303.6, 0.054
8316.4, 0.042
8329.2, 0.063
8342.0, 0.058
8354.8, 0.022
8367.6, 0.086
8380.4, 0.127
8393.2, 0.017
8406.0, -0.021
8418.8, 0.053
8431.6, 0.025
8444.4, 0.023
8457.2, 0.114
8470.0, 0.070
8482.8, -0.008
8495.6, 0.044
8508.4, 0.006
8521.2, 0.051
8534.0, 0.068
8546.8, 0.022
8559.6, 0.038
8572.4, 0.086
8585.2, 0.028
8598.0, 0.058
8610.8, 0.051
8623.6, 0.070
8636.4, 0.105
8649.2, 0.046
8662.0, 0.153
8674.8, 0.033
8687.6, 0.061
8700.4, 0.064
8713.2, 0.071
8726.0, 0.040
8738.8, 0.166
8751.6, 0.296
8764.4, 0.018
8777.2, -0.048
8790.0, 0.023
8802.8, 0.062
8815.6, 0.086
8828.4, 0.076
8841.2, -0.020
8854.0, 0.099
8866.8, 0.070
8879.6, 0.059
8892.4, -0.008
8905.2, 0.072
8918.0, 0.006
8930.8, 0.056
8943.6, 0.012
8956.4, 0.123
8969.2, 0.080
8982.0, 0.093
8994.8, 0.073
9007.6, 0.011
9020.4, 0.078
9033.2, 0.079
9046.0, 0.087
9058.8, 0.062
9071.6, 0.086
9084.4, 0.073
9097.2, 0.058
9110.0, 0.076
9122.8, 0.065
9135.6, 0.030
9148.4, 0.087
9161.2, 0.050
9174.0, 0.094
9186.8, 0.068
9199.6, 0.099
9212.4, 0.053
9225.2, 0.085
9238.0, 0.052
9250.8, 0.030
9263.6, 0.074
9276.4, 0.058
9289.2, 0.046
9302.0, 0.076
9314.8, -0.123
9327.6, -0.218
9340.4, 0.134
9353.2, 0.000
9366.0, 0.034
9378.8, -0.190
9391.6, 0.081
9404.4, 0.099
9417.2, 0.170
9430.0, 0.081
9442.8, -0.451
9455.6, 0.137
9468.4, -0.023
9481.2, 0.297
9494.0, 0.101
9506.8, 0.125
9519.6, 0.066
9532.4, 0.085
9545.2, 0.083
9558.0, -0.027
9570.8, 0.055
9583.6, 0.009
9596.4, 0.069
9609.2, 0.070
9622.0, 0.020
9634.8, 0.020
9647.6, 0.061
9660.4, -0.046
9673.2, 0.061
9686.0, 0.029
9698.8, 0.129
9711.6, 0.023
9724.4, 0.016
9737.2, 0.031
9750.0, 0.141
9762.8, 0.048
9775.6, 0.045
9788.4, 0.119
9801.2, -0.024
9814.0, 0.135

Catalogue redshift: 1.346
